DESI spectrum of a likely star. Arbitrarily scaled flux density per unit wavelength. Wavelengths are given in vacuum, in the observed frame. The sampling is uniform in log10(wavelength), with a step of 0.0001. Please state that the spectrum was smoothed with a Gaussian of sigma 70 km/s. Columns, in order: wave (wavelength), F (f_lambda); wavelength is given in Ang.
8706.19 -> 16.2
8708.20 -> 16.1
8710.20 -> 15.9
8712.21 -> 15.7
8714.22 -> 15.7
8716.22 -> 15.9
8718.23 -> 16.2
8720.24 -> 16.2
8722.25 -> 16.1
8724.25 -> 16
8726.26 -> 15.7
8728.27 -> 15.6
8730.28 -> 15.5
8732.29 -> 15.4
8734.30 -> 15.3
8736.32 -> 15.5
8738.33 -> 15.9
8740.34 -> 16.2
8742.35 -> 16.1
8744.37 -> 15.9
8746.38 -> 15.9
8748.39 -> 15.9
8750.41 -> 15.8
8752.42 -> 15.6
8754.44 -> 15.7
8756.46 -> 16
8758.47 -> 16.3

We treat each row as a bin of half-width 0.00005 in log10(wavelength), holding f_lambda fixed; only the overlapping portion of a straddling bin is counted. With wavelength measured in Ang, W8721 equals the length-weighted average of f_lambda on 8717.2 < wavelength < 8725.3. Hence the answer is 16.1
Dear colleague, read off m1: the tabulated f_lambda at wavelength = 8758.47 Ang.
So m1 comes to 16.3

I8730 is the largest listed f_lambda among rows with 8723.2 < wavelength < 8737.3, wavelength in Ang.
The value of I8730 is 16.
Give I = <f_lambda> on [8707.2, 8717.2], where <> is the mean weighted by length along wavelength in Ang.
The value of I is 15.9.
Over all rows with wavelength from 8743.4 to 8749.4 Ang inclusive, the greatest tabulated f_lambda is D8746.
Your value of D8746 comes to 15.9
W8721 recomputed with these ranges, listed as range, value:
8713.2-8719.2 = 15.9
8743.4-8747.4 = 15.9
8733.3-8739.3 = 15.5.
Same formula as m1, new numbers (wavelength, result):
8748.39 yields 15.9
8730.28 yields 15.5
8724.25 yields 16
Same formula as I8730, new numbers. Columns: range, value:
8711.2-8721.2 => 16.2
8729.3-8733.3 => 15.5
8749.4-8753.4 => 15.8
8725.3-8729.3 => 15.7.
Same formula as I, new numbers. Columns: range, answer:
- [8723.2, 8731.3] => 15.7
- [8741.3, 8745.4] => 16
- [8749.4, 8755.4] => 15.7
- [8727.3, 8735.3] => 15.5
